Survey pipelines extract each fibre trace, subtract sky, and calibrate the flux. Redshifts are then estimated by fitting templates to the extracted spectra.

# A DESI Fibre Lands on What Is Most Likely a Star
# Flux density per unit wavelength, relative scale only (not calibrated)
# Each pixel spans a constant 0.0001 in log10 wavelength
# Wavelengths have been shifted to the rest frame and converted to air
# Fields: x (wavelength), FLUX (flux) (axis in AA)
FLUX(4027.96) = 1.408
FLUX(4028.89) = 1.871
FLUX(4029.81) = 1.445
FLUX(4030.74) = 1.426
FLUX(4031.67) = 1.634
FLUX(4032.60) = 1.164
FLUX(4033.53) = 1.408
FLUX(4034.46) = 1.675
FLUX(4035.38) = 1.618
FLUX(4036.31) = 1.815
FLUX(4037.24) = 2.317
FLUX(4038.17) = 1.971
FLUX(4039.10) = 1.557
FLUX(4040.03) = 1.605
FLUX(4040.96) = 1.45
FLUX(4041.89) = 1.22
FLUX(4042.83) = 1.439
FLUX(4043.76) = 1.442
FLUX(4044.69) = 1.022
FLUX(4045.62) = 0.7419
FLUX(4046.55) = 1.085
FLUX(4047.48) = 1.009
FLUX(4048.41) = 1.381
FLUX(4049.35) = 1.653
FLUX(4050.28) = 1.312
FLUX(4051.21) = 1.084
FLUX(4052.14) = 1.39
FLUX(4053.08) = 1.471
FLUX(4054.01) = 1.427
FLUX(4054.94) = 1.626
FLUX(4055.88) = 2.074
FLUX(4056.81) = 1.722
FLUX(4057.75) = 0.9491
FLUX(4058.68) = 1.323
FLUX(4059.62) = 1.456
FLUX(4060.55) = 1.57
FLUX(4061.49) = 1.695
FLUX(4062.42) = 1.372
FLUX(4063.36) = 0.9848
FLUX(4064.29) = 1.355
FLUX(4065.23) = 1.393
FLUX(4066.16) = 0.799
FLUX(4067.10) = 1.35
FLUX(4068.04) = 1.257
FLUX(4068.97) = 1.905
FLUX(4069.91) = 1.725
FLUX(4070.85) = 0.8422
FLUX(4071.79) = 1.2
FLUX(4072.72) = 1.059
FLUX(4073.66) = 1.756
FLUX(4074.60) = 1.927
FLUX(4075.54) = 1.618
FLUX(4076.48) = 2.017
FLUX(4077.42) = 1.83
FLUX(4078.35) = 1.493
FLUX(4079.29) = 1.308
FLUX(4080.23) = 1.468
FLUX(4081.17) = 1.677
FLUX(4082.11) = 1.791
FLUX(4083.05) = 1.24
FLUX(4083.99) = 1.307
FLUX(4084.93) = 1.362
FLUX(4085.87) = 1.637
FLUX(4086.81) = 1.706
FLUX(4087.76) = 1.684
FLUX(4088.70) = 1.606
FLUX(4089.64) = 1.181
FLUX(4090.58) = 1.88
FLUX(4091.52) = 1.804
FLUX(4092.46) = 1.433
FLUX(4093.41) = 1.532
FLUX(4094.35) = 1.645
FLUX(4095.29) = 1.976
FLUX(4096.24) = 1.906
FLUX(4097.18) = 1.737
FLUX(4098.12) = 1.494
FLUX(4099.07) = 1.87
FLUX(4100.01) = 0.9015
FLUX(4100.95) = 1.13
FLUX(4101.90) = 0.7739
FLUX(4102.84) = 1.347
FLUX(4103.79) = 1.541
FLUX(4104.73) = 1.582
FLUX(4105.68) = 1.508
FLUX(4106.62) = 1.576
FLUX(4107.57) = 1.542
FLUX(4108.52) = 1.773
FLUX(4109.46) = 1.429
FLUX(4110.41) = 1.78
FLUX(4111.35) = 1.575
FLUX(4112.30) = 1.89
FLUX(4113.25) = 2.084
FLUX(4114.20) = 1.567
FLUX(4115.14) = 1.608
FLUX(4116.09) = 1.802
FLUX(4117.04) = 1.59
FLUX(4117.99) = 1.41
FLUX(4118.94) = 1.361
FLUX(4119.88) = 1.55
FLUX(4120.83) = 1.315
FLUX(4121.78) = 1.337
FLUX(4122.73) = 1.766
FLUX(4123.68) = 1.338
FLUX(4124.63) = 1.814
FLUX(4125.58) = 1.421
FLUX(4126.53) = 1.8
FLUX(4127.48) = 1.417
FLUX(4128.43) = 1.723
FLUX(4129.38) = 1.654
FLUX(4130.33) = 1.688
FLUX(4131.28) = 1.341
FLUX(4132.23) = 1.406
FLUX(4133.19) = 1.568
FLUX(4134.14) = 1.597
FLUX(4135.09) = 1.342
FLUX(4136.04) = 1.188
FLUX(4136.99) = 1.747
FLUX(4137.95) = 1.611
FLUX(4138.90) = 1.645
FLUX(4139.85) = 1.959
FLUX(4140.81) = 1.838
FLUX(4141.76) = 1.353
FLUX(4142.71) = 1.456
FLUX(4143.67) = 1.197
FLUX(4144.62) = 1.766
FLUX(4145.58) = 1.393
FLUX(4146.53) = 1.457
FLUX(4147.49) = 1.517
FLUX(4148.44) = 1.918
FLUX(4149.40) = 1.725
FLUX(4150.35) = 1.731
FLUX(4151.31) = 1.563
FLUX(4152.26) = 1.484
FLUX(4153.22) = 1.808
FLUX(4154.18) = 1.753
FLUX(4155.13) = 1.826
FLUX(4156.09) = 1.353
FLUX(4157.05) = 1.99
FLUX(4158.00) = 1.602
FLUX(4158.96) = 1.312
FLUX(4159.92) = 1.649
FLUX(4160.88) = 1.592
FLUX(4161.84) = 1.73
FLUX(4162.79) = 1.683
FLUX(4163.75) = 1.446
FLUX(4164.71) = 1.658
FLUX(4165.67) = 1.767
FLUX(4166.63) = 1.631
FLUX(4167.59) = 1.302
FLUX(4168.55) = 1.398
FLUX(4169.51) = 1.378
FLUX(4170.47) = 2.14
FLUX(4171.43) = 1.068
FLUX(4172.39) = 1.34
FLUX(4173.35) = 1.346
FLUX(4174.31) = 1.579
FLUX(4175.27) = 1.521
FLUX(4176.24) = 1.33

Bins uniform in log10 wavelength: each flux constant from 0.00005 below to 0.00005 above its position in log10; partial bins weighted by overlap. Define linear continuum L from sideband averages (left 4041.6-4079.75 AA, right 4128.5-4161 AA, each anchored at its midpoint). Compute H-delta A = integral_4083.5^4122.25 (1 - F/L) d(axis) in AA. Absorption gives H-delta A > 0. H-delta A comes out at -1.6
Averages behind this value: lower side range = 1.4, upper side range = 1.59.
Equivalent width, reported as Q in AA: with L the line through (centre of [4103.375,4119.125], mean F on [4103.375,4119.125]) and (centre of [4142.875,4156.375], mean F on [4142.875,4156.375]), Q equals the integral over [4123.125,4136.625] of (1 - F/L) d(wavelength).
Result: 0.8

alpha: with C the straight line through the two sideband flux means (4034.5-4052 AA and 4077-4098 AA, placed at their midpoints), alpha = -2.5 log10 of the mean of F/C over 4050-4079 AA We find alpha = 0.05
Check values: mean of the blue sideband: 1.43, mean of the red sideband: 1.6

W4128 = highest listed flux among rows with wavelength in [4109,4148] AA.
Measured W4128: 2.084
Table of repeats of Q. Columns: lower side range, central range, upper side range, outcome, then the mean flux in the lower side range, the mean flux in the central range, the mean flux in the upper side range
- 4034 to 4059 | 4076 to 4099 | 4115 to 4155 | -1.61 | 1.46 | 1.62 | 1.57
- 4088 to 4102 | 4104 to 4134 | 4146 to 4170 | -0.30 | 1.55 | 1.59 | 1.61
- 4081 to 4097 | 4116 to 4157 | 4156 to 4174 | 0.01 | 1.61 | 1.57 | 1.55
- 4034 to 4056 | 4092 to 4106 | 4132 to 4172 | 0.31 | 1.46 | 1.49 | 1.58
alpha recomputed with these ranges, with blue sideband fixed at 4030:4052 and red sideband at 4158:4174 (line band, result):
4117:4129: -0.020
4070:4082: -0.050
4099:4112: 0.029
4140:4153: -0.048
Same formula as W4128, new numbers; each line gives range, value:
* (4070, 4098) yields 2.017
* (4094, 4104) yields 1.976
